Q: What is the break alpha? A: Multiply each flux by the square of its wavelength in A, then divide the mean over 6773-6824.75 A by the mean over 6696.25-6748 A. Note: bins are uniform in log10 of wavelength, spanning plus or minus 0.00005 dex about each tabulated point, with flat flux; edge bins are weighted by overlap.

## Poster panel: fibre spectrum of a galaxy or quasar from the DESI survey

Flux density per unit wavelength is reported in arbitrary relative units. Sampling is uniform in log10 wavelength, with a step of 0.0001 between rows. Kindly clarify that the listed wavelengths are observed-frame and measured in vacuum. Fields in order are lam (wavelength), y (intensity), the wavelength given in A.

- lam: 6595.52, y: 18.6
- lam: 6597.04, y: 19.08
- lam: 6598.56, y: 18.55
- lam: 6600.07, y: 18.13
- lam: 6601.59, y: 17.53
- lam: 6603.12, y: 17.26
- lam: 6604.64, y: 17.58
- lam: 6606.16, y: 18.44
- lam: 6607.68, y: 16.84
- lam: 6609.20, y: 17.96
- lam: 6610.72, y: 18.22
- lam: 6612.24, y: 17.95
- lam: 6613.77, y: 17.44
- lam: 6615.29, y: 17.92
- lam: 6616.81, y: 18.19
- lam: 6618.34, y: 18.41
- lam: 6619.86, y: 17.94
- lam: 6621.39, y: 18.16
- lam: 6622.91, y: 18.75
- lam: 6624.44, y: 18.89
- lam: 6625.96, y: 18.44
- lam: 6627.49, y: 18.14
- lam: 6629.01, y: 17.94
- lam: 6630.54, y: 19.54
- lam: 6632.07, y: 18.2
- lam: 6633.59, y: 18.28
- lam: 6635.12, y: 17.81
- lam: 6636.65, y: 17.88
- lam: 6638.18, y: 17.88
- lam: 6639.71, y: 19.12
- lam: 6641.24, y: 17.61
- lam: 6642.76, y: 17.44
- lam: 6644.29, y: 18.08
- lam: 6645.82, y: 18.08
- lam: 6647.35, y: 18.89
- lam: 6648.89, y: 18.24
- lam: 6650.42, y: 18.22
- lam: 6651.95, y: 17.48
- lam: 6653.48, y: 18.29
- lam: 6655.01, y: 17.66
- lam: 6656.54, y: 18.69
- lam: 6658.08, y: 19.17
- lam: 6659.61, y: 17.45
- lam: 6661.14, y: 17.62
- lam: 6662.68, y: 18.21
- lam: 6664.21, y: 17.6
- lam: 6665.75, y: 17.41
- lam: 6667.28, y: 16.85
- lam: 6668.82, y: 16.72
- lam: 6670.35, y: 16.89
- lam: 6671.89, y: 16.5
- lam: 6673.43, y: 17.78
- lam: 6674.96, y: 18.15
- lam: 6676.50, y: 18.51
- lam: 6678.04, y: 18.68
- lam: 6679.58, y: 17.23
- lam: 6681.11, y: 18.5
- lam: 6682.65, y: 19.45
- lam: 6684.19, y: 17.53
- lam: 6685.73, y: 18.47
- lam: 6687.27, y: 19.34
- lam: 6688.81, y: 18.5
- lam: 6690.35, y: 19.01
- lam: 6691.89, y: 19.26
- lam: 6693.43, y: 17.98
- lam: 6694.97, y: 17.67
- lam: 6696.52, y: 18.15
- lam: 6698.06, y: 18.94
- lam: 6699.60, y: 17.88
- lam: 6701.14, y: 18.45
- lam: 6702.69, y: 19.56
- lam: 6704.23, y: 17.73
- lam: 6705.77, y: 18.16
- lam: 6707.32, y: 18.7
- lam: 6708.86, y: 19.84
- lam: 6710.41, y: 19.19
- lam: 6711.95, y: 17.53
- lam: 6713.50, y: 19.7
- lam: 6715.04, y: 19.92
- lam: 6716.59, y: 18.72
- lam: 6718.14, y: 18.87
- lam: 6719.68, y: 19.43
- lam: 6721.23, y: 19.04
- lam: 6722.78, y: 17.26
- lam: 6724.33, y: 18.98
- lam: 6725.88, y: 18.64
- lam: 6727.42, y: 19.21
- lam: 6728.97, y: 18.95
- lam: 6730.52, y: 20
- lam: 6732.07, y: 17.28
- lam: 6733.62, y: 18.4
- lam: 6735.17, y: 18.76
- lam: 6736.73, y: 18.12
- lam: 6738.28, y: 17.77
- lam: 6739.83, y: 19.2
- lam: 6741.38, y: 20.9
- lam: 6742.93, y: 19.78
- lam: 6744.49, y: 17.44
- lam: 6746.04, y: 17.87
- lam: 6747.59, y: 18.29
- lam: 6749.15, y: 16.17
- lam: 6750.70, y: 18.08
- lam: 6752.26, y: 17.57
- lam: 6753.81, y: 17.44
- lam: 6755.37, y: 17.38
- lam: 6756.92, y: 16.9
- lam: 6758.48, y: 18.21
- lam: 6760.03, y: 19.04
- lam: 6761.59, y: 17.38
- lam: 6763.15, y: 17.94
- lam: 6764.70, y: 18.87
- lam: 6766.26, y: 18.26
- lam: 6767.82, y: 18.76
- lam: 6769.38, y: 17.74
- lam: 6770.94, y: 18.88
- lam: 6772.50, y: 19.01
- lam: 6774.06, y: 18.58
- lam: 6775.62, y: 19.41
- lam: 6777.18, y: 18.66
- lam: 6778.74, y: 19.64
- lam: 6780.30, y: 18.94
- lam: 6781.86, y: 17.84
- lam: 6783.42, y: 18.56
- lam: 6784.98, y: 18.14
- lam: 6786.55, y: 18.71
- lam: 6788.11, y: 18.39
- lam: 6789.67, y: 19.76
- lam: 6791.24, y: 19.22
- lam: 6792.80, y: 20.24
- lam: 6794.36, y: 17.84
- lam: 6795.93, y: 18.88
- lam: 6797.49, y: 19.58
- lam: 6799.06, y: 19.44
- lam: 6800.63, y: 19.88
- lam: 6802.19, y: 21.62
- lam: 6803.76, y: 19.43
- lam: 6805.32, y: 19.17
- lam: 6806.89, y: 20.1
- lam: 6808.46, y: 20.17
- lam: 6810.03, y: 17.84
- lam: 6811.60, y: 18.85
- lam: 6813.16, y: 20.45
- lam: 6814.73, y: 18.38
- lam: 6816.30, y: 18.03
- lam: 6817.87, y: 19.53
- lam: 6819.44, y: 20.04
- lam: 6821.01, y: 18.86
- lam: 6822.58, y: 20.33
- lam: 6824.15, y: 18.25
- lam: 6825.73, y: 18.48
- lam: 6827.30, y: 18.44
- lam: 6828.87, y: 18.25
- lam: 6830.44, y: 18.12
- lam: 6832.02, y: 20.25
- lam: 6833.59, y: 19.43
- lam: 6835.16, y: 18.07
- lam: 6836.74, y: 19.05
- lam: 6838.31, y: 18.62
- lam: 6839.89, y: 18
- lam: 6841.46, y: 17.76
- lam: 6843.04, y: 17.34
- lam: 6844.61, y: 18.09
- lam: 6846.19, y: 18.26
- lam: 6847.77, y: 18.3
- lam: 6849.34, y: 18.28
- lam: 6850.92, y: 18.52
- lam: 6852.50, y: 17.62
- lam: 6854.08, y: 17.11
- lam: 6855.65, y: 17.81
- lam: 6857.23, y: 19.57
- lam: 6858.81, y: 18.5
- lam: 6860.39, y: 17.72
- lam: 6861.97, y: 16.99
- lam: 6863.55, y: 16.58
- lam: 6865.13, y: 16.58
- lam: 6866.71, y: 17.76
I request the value 1.0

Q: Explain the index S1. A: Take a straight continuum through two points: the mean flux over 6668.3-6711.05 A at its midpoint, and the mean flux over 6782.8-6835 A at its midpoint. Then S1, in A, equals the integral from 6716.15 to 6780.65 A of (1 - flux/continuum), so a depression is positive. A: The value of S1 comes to 0.9 A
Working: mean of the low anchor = 18.3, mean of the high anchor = 19.2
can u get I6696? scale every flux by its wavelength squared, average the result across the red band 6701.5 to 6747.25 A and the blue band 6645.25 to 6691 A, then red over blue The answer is 1.06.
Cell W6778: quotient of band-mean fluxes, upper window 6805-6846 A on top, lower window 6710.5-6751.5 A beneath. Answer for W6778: 1.0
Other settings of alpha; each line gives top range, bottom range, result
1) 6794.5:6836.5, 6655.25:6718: 1.09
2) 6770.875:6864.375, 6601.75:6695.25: 1.09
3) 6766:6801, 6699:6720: 1.02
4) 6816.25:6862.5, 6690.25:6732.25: 1.02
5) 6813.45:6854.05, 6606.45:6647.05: 1.09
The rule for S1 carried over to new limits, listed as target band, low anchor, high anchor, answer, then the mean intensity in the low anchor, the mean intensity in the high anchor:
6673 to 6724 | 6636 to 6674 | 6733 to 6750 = -1.30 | 17.8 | 18.4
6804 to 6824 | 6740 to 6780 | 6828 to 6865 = -1.16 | 18.3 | 18.2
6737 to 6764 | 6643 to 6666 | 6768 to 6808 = 1.05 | 18.1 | 19.1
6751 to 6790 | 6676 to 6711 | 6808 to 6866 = 0.22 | 18.5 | 18.4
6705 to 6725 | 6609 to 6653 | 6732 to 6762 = -0.81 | 18.2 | 18.1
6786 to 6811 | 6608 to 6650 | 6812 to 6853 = -1.10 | 18.2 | 18.7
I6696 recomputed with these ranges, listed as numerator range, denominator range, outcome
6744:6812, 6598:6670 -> 1.08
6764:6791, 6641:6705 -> 1.07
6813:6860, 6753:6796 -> 1.02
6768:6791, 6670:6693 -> 1.06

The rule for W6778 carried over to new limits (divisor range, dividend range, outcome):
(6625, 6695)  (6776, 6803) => 1.06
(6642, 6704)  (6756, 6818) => 1.04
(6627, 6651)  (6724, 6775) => 1.01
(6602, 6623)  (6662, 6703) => 1.01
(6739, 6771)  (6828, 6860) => 1.01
